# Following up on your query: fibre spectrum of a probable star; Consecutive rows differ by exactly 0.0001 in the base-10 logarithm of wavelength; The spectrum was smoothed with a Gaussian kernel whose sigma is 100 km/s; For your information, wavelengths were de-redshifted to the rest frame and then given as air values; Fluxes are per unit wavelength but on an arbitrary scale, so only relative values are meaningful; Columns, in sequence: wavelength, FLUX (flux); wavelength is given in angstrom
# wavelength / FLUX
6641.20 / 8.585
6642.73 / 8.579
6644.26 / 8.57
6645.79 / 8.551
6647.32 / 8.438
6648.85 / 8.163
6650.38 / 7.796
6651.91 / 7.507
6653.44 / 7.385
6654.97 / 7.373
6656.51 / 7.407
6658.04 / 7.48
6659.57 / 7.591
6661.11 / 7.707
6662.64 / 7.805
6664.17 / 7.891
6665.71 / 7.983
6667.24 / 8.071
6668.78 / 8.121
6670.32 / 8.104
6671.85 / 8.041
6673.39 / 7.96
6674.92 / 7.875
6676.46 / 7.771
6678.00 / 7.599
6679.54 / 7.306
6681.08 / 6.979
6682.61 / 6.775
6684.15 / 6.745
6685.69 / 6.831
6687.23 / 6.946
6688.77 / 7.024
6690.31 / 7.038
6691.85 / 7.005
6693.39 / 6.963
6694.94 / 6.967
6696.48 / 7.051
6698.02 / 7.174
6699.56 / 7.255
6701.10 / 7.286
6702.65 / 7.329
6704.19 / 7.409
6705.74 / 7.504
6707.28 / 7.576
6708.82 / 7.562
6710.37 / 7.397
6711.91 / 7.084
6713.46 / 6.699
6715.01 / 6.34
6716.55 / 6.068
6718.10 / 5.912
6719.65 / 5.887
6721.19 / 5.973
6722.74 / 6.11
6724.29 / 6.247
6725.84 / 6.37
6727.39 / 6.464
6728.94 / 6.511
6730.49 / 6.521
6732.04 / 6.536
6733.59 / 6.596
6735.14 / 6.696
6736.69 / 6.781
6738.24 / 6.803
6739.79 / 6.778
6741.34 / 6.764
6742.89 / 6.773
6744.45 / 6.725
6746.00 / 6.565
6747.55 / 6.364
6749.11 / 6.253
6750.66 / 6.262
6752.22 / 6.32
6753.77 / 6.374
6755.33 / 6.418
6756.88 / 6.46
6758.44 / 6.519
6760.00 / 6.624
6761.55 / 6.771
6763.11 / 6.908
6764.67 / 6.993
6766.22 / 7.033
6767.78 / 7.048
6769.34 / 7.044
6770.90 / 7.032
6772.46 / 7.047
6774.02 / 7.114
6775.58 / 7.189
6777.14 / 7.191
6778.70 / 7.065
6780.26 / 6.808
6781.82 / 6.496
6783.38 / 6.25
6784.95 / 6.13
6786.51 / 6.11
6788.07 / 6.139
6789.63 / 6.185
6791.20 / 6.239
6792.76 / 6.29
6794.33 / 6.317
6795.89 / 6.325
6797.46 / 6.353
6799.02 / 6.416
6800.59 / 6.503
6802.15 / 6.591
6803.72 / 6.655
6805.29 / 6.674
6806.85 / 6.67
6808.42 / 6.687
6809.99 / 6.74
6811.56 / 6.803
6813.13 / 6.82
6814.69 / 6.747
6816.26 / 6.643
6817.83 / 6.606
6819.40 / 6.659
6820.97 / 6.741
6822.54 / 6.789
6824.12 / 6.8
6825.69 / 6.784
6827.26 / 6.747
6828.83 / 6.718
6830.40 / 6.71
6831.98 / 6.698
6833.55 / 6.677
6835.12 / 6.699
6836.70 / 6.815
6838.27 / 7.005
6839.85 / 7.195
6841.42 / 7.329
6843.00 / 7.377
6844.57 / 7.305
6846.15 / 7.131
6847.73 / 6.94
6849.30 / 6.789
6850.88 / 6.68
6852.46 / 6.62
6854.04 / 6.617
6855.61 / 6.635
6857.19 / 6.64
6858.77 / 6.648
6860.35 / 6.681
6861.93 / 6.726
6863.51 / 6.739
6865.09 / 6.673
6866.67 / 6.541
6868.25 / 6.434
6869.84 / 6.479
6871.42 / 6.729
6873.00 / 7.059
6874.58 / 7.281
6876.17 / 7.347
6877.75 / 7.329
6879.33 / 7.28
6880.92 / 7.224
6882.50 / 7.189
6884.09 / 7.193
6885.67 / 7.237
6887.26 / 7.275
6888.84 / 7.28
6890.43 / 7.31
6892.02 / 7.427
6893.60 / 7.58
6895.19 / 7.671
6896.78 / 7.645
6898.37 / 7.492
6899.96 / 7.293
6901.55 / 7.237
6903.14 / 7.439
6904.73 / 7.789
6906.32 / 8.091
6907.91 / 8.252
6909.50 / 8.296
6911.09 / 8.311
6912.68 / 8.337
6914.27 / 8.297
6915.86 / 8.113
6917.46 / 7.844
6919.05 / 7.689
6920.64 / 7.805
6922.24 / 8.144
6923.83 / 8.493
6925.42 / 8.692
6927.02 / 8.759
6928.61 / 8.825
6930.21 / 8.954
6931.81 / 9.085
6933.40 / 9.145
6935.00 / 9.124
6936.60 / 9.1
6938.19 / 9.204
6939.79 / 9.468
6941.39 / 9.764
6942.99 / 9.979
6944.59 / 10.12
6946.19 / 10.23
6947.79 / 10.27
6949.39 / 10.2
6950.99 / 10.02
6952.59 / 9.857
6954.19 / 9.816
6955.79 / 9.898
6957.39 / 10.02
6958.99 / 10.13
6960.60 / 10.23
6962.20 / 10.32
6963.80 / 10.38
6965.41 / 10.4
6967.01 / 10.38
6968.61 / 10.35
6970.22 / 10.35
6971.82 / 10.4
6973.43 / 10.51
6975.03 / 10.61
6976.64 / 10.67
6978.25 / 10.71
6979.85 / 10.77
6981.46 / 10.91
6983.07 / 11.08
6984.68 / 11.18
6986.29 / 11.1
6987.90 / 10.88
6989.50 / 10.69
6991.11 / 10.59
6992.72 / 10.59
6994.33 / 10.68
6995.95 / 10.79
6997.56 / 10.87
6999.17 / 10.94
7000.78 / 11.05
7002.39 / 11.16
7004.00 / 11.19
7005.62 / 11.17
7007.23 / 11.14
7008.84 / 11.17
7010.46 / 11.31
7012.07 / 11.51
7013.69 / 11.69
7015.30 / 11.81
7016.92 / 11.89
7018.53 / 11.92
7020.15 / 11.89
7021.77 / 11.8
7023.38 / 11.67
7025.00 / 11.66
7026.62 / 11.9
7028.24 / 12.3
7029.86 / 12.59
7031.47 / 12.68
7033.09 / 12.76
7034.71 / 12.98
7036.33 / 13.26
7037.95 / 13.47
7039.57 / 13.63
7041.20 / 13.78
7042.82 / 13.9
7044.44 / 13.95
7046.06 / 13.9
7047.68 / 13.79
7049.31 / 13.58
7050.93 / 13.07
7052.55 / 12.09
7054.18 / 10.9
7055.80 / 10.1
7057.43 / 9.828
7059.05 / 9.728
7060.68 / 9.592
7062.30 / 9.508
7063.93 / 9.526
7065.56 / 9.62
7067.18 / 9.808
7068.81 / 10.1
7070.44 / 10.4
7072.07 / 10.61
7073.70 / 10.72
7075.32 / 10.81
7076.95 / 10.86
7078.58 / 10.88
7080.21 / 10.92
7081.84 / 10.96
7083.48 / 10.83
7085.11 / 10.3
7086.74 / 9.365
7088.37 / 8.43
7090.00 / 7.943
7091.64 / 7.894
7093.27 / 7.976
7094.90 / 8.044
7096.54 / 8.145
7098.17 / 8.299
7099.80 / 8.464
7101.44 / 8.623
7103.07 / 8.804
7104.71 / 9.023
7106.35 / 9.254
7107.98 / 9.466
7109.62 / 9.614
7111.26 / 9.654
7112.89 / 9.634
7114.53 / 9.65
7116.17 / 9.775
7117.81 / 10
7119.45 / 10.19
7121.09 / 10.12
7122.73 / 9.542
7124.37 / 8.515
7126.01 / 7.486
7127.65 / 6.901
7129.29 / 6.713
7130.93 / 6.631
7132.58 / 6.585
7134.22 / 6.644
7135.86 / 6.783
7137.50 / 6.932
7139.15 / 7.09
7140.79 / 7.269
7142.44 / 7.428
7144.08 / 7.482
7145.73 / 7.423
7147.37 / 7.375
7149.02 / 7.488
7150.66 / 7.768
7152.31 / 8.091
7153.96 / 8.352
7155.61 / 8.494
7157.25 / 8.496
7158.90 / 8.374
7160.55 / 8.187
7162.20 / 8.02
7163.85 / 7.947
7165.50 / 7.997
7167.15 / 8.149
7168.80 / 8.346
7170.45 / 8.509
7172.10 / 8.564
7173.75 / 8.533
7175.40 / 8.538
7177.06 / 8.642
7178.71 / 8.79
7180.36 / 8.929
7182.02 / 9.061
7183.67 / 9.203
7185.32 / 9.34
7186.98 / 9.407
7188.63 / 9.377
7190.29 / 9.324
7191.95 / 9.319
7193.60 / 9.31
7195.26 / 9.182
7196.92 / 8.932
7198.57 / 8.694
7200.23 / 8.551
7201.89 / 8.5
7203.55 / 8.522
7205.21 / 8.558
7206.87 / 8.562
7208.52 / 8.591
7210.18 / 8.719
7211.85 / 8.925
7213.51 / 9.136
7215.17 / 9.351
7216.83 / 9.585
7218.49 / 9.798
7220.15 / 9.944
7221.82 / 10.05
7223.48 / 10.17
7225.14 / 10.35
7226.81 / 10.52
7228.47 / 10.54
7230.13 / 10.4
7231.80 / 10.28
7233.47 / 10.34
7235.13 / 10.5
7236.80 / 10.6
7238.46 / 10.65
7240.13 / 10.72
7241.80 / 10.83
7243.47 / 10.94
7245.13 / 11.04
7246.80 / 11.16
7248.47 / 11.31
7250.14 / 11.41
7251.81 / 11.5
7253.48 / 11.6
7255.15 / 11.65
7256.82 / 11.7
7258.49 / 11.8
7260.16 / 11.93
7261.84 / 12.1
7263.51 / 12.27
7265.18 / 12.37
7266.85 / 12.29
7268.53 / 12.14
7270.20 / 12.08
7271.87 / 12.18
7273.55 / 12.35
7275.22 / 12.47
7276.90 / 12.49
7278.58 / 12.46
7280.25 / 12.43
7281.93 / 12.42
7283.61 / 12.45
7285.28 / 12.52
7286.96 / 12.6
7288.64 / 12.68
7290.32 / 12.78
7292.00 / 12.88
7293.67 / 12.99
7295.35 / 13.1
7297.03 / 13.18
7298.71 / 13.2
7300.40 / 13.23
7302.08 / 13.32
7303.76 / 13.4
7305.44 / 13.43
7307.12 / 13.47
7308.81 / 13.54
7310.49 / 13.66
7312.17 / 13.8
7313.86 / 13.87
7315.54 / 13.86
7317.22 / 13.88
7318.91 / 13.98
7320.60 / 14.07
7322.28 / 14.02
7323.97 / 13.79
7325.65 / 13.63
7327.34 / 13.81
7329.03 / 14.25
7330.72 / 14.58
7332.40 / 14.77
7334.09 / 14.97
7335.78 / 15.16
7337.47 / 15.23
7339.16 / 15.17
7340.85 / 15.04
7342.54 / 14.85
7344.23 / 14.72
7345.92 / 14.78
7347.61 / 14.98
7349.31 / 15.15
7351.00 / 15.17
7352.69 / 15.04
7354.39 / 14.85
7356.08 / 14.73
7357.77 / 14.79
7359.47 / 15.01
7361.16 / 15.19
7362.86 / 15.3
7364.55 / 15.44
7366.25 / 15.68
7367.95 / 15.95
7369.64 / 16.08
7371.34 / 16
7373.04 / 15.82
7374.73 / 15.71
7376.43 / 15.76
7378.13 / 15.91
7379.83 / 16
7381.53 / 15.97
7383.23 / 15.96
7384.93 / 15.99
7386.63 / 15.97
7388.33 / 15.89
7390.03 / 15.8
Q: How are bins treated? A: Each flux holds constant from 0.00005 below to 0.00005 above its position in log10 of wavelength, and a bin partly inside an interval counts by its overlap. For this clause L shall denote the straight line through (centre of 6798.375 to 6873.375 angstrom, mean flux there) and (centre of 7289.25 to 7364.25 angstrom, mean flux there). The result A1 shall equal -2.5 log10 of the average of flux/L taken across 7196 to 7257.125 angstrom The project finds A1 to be 0.254 mag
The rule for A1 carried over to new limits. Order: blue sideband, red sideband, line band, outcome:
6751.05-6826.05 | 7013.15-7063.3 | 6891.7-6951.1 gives 0.12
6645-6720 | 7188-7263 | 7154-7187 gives 0.15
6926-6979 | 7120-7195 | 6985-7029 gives -0.20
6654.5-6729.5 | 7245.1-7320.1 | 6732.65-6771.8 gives 0.16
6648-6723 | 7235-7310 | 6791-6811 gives 0.26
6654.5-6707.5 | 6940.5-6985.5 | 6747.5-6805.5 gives 0.26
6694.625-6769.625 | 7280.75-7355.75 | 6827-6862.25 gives 0.18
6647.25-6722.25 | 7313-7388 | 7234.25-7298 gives 0.17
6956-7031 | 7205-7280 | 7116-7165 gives 0.35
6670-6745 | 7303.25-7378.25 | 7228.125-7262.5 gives 0.22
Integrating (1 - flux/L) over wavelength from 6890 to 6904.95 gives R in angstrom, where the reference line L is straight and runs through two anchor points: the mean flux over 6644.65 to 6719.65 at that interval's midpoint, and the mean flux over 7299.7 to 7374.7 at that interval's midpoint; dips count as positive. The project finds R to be 3.48 angstrom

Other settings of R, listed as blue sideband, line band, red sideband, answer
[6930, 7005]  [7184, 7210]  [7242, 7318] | 6.5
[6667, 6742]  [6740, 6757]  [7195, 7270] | 1.8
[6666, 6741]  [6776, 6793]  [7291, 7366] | 3.2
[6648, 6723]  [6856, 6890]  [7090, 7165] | 3.2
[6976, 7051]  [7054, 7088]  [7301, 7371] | 5.9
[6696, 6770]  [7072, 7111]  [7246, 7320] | 4.3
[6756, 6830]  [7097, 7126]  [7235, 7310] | 3.0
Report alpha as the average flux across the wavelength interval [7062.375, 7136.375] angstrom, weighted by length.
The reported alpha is 9.13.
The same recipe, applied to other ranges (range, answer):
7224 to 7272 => 11.3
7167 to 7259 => 9.74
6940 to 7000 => 10.4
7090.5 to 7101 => 8.15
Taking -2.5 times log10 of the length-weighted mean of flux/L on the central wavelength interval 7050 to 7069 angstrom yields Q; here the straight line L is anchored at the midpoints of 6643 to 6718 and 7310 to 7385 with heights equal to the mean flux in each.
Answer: 0.13 mag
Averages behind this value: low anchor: 7.44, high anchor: 14.9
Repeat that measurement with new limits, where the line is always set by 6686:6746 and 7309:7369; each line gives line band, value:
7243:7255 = 0.193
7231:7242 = 0.257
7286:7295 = 0.101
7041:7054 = -0.214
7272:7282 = 0.121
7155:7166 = 0.447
